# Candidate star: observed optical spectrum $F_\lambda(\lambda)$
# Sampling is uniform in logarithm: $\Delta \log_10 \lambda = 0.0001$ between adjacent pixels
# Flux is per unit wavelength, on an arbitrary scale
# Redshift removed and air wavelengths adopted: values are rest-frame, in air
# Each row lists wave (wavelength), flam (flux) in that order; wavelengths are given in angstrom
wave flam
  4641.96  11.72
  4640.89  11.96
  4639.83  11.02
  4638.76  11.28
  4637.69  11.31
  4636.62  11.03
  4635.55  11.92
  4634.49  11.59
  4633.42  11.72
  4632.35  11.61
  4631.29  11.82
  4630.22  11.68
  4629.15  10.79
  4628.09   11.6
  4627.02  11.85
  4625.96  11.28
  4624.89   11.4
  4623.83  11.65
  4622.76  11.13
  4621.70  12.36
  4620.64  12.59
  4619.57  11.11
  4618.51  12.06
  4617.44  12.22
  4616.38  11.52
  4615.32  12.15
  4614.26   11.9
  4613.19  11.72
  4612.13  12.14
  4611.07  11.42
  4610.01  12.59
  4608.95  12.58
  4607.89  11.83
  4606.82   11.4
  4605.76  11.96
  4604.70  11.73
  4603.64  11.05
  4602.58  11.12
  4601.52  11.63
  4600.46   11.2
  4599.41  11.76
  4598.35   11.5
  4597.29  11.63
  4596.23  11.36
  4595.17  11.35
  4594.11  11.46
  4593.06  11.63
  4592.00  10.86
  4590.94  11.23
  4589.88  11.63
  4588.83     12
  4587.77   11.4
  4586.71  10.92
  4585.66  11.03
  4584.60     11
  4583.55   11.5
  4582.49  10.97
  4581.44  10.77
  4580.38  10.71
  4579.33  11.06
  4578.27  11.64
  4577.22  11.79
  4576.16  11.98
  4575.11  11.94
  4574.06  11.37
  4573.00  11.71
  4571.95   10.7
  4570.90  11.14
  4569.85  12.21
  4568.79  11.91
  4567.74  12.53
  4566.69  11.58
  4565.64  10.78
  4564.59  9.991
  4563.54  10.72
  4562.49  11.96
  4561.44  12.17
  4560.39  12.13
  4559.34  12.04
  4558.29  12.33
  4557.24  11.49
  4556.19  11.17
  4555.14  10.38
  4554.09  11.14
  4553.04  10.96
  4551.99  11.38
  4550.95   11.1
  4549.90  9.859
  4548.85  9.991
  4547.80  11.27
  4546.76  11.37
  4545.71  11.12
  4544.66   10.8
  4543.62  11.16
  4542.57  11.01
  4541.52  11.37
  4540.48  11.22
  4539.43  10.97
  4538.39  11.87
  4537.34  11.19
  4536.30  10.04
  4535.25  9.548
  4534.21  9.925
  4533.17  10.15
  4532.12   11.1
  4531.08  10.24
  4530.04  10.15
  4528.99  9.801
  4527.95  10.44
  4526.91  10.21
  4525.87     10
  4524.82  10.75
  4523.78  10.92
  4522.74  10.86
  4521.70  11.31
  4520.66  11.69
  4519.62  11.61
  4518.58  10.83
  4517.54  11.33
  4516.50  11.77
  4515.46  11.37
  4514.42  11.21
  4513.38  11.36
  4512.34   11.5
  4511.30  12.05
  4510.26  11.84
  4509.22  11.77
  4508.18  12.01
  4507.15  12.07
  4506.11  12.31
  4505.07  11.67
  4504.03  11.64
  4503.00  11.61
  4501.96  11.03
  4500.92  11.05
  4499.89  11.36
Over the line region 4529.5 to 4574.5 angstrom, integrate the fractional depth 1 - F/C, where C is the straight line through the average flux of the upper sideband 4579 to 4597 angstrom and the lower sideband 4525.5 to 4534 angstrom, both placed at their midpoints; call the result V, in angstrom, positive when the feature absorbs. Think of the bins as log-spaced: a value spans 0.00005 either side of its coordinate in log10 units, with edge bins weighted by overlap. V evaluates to -1.96 angstrom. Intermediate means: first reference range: 10.3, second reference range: 11.2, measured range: 11.1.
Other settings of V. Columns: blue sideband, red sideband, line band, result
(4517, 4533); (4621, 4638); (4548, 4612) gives -1.4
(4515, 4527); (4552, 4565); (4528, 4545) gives 0.8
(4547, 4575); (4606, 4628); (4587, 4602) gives 0.2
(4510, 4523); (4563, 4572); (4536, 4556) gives 0.7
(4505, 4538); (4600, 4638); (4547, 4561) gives 0.1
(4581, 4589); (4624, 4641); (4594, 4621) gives -1.0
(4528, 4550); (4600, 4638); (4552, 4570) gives -0.9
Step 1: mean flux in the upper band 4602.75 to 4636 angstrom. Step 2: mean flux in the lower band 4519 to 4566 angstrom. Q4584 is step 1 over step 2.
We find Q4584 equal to 1.1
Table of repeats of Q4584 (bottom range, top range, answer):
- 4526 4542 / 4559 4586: 1.09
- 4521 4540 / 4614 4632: 1.11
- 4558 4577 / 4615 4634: 1.01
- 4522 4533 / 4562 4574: 1.09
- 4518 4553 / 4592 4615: 1.08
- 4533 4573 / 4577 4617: 1.03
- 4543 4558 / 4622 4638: 1.05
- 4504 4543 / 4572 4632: 1.04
